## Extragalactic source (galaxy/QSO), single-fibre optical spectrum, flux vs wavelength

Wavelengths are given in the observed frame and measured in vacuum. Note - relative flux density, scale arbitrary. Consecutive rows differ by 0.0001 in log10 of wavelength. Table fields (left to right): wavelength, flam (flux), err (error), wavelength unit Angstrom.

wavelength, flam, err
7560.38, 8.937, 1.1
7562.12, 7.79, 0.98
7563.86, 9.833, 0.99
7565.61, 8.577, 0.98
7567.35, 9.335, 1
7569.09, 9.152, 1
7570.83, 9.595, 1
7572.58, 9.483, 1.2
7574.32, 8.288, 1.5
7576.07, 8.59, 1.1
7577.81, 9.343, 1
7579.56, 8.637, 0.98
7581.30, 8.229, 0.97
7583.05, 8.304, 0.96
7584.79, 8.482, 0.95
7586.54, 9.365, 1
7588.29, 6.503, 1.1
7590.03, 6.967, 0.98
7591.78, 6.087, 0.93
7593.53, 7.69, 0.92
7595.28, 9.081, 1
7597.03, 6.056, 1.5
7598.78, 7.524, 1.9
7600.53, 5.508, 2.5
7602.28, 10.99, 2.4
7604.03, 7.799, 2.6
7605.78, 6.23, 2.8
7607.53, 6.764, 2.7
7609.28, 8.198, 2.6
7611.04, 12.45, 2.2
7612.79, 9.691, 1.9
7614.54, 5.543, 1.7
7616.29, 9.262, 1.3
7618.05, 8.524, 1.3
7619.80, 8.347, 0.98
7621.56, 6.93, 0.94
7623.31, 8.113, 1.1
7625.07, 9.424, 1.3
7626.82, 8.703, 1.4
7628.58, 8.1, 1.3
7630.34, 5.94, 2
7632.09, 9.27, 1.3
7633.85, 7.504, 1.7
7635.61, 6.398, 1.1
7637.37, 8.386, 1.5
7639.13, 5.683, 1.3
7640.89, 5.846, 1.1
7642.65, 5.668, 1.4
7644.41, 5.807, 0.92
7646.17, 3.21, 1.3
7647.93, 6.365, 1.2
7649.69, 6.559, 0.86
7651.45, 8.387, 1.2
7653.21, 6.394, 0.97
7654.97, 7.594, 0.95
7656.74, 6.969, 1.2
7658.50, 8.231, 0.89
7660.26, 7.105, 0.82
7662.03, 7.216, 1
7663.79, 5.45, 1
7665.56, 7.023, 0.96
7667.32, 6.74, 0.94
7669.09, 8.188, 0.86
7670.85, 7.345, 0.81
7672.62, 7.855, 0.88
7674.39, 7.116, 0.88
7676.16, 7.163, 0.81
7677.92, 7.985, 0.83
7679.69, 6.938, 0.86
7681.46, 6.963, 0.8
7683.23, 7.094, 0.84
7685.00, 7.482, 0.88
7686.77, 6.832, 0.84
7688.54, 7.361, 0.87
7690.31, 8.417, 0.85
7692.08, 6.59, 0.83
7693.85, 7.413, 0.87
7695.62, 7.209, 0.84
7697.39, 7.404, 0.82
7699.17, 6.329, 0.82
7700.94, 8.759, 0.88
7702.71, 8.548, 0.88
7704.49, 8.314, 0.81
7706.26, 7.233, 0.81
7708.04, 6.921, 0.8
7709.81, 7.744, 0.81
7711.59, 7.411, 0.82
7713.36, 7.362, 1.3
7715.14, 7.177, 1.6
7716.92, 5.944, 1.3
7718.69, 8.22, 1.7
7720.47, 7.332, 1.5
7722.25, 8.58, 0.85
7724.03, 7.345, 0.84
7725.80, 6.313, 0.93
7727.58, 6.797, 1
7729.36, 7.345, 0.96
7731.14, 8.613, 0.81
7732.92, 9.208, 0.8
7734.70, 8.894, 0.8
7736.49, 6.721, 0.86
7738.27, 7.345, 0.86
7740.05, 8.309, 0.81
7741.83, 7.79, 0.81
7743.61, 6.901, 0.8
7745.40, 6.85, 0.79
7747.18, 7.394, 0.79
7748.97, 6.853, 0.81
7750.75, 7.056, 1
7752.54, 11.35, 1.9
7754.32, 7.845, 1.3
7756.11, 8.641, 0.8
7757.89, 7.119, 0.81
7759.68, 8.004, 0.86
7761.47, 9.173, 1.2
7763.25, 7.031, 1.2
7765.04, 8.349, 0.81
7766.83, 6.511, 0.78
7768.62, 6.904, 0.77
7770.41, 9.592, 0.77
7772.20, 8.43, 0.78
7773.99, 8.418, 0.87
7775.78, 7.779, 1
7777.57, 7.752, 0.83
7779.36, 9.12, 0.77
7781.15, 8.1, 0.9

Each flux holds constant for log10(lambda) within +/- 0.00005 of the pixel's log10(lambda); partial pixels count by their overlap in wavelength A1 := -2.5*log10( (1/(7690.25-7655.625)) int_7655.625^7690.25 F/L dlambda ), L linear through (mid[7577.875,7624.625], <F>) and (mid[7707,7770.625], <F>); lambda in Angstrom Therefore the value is 0.08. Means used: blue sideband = 8.01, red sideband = 7.67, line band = 7.24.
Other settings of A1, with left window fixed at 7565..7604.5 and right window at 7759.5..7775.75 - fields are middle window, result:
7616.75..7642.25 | 0.08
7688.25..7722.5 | 0.08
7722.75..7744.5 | 0.06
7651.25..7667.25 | 0.15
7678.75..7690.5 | 0.13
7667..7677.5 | 0.09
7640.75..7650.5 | 0.42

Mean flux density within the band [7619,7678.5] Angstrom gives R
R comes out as 7.14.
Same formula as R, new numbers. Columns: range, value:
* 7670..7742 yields 7.5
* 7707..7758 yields 7.64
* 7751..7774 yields 8.22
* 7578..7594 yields 7.88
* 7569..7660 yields 7.72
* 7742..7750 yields 7.07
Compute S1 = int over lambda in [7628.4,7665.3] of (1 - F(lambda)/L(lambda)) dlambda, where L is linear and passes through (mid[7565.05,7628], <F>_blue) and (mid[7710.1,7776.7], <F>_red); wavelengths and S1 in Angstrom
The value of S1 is 6.15 Angstrom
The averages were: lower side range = 8.27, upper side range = 7.75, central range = 6.74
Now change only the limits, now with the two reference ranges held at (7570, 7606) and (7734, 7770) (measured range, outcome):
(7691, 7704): 0.6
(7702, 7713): 0.3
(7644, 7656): 2.4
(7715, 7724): 0.4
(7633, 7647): 3.3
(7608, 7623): -1.0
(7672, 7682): 0.7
